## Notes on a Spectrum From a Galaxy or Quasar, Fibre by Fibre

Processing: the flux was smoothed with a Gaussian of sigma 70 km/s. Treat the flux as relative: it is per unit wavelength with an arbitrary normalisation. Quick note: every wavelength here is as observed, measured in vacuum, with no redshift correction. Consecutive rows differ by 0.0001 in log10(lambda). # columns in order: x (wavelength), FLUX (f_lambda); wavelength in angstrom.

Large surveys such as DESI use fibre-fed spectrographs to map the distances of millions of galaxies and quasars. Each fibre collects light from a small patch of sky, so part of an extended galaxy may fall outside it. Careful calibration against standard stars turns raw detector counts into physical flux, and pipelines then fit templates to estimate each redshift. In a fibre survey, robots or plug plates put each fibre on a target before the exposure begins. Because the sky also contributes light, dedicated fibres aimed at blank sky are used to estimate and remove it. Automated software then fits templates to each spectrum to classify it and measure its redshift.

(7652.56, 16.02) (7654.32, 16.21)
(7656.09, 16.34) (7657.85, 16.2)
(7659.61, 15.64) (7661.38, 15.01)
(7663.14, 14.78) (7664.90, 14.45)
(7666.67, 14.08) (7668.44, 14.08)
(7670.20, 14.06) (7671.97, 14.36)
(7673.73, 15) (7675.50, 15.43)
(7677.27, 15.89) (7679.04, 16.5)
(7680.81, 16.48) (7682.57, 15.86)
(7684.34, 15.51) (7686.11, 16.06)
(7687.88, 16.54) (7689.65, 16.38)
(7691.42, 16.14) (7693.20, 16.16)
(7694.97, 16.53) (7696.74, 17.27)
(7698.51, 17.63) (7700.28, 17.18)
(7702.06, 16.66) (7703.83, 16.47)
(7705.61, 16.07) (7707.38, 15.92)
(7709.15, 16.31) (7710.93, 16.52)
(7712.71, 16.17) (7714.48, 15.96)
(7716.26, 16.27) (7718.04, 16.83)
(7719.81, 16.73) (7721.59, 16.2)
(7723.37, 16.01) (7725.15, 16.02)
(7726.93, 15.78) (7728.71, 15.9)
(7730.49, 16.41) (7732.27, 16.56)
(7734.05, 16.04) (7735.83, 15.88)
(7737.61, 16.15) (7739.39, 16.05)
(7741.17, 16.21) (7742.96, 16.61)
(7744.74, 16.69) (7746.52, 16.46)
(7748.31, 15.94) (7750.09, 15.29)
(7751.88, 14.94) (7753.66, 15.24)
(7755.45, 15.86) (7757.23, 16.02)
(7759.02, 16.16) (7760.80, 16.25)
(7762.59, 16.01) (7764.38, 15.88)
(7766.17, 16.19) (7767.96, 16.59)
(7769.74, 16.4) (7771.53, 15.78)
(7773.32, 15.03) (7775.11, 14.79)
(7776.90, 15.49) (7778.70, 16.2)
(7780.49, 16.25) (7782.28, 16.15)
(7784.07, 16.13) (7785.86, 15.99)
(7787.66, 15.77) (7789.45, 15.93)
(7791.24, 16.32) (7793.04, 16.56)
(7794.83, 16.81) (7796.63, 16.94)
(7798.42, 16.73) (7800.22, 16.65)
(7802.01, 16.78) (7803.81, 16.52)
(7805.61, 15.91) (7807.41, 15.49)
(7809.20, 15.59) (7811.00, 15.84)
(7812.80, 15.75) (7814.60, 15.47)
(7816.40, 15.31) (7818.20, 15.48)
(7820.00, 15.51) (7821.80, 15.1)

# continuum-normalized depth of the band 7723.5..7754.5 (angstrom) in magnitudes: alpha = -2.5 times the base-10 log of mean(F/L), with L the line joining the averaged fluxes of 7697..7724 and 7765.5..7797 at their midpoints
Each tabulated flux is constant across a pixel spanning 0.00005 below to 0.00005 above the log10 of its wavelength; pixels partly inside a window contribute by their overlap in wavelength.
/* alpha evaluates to 0.02 mag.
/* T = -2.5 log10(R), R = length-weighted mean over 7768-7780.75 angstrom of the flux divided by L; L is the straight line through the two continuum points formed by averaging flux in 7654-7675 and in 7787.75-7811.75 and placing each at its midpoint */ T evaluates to 0.02 mag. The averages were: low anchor 15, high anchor 16.3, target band 15.7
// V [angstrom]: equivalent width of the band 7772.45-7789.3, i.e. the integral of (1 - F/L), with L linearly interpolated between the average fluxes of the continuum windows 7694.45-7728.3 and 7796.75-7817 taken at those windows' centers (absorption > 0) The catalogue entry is 0.4 angstrom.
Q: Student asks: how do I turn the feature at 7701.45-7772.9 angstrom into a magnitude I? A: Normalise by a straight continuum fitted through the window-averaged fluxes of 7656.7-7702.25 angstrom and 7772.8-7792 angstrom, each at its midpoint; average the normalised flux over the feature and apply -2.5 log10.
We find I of -0.02 mag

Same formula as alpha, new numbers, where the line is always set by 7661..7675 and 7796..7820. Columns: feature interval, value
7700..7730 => -0.09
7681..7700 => -0.12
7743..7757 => -0.03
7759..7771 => -0.05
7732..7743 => -0.06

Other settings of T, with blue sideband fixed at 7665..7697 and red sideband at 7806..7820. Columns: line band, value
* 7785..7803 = -0.059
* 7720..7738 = -0.035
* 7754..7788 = -0.024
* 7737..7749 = -0.048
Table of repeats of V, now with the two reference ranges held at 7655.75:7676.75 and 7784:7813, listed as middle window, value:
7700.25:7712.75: -0.9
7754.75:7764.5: -0.1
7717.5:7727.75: -0.5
